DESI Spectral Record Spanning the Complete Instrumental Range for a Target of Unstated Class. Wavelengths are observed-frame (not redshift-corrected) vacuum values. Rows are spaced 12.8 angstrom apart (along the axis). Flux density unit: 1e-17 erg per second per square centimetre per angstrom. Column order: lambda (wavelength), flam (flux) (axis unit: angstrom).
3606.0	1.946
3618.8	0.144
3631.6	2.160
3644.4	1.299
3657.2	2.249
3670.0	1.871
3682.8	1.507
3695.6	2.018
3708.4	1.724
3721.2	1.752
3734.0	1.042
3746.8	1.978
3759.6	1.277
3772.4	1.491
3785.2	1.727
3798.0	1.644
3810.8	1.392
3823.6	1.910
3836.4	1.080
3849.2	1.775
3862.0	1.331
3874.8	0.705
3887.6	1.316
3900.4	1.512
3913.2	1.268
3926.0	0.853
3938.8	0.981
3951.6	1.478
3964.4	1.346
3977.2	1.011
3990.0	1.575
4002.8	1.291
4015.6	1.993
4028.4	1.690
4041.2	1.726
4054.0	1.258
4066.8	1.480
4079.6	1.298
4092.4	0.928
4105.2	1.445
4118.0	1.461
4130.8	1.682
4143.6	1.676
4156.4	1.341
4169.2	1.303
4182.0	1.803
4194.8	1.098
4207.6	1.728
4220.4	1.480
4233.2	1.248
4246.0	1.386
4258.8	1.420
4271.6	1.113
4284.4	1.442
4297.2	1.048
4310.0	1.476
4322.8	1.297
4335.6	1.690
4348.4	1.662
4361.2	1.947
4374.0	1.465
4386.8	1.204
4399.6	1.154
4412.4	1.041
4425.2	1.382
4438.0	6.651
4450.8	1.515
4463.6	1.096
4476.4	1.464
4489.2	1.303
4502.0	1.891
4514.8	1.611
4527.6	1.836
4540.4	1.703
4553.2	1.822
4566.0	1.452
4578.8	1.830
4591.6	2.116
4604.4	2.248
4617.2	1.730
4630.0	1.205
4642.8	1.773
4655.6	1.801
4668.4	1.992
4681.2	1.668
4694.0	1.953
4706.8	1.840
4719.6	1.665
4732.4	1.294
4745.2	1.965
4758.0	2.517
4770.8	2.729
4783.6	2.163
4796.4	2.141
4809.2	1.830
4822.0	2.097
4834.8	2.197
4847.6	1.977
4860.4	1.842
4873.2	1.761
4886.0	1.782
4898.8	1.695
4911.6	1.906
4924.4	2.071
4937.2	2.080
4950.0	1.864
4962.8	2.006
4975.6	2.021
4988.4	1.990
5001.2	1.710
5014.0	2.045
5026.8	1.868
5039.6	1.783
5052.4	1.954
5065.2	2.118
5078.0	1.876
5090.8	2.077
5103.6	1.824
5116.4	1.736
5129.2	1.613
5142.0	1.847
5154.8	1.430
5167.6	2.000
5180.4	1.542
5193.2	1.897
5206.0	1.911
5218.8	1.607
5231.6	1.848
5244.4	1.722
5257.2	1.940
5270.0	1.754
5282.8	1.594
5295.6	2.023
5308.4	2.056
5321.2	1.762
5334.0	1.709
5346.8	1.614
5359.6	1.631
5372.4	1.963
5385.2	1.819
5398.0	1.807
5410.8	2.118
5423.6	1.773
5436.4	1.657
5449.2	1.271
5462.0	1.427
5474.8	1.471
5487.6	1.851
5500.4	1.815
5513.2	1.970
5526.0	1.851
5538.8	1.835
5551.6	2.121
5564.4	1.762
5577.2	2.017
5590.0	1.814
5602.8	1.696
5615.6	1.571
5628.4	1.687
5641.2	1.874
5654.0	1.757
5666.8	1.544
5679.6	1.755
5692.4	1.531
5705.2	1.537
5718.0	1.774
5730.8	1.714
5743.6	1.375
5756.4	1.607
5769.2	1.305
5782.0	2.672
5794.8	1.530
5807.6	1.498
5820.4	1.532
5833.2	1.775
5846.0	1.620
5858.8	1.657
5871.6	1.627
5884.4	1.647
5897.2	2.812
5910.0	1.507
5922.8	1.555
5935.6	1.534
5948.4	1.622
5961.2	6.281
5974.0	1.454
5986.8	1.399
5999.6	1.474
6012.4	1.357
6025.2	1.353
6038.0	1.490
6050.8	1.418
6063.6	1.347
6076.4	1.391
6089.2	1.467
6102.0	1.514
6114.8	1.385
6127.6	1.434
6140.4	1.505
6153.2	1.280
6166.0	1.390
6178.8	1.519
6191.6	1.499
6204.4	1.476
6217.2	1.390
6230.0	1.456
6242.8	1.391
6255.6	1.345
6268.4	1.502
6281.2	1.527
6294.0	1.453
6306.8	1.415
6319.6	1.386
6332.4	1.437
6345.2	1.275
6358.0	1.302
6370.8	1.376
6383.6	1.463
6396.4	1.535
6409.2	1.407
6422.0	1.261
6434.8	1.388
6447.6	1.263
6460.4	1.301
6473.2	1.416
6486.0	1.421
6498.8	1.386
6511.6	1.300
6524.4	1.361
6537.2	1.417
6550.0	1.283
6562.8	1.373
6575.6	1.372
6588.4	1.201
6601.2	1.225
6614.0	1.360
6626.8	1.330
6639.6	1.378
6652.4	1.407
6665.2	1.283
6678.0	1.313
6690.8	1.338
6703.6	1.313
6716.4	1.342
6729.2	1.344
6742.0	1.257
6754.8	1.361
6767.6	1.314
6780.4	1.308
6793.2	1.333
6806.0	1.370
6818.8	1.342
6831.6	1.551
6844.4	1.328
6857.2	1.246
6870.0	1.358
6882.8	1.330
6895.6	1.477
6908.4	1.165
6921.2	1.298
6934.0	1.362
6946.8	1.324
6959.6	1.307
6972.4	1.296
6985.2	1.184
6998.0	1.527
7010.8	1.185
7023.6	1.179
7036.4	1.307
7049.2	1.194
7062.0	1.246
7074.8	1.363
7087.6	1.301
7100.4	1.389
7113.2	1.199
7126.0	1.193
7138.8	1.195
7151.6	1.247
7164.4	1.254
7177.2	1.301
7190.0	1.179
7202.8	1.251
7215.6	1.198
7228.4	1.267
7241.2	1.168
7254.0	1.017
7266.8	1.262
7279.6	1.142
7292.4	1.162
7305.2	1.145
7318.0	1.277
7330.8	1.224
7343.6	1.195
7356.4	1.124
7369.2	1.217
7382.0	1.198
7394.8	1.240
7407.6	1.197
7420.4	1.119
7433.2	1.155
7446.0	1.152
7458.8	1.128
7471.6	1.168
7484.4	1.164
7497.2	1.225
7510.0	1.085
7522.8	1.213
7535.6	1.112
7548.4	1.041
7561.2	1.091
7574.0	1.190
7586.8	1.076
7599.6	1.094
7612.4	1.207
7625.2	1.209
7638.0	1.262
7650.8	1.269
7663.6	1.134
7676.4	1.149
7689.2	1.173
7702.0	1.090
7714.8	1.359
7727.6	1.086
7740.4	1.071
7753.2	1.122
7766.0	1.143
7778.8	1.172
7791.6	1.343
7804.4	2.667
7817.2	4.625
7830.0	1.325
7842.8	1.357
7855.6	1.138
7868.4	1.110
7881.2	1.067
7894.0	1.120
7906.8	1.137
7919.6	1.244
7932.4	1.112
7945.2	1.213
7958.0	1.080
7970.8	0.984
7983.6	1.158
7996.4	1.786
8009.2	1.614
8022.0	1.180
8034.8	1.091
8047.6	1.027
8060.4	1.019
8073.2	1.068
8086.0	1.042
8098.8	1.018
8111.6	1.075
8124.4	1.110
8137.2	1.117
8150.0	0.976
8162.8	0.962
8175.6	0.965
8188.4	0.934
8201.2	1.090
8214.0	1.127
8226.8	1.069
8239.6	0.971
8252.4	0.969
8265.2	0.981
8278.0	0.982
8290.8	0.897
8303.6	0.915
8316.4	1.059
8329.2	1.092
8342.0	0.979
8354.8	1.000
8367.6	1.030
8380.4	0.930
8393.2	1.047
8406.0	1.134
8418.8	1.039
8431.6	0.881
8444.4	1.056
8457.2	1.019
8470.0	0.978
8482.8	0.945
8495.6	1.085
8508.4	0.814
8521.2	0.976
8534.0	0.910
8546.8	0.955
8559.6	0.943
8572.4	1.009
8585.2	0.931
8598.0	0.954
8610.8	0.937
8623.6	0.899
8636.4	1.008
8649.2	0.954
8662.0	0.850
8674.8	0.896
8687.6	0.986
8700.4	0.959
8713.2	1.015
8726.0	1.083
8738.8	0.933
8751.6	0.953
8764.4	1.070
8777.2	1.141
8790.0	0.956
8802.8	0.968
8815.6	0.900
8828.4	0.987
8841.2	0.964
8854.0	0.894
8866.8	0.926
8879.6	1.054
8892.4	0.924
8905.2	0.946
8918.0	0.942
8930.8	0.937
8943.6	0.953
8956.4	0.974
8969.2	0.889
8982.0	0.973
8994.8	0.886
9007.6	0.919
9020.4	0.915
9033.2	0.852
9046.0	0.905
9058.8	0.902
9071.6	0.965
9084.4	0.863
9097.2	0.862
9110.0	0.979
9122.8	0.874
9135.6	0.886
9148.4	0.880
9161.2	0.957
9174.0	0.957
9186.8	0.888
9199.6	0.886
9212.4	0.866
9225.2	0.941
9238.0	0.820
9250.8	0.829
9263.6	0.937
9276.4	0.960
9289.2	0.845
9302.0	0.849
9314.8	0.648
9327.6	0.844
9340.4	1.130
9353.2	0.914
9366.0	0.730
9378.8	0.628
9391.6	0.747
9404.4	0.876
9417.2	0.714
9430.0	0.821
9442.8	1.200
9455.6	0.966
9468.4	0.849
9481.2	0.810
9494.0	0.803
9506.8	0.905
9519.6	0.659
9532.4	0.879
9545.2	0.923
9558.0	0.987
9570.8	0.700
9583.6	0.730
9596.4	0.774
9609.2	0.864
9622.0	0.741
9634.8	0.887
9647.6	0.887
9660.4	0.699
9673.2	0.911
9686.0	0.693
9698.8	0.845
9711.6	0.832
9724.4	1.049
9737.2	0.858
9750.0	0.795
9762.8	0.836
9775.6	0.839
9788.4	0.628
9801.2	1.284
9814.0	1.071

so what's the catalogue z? 0.190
